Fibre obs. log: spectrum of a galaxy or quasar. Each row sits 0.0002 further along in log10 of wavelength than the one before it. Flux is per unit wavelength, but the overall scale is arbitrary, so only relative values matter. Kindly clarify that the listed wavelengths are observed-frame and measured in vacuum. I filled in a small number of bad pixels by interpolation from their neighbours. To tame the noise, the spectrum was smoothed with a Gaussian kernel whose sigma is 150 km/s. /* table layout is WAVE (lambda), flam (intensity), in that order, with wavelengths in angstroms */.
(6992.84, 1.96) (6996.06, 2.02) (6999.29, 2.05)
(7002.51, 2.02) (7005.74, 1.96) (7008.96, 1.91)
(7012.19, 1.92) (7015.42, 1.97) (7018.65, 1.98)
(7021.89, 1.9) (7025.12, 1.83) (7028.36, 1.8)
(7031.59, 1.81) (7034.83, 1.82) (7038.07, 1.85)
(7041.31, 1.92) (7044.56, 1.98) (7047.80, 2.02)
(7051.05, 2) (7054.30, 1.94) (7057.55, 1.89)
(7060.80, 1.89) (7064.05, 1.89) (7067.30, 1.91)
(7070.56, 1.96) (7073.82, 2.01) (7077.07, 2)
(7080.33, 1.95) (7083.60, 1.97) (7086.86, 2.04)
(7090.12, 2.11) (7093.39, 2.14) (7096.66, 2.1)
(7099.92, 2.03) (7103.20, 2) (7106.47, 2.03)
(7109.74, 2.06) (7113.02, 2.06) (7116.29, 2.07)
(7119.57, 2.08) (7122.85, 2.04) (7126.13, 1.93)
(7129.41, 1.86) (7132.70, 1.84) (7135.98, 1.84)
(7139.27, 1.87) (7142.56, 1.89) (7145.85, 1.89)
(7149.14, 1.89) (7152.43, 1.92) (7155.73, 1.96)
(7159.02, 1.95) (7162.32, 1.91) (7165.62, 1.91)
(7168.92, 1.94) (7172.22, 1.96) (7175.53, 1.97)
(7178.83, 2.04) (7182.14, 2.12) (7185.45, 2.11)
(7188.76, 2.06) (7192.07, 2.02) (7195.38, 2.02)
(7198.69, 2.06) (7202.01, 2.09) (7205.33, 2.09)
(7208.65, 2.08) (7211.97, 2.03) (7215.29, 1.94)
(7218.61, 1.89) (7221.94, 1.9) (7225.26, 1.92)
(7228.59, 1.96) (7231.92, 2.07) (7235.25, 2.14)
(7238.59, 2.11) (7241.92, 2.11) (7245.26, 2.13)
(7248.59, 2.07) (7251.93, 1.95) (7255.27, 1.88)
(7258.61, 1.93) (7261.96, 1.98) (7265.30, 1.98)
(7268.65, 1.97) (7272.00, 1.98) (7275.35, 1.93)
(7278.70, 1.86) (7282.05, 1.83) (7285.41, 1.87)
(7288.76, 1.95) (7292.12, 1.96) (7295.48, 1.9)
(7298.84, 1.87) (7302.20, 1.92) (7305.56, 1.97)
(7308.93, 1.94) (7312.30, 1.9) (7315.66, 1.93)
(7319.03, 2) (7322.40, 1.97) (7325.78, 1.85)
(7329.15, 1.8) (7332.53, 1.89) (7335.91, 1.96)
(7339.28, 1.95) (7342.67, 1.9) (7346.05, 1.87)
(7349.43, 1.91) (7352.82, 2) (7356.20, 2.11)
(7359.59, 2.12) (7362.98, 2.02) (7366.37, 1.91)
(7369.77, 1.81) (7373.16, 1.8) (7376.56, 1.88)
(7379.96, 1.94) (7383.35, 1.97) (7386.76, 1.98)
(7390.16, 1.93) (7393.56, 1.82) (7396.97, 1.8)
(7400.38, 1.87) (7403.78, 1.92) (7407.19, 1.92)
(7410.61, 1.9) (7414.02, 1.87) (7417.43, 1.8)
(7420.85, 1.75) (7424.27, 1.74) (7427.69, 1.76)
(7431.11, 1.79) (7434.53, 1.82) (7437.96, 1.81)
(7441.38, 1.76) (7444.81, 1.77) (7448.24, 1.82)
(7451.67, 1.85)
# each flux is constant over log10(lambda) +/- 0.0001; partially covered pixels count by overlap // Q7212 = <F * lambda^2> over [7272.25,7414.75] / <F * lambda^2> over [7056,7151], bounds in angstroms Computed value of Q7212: 1.0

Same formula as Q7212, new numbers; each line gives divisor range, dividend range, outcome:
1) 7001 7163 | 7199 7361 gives 1.06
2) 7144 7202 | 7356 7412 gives 1.02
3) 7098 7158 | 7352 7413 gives 1.05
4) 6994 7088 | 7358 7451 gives 1.06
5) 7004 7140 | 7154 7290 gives 1.06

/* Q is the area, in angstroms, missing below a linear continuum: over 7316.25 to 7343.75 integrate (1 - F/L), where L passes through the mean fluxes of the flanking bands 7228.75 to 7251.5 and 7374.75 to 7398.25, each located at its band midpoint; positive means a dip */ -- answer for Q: 0.82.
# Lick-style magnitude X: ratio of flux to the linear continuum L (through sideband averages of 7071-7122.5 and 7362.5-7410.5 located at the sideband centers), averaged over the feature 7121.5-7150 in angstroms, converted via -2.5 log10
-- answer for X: 0.071 mag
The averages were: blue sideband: 2.04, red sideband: 1.89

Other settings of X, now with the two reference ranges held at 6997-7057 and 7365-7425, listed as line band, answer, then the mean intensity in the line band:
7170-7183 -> -0.06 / 2.01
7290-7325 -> -0.03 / 1.93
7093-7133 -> -0.06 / 2.02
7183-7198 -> -0.09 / 2.06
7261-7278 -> -0.04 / 1.96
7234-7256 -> -0.09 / 2.06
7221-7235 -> -0.05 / 1.98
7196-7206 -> -0.09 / 2.07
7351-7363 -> -0.11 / 2.07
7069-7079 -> -0.04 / 1.99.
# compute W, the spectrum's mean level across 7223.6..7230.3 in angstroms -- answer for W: 1.94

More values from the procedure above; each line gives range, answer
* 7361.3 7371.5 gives 1.91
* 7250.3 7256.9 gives 1.92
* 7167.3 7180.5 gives 1.98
